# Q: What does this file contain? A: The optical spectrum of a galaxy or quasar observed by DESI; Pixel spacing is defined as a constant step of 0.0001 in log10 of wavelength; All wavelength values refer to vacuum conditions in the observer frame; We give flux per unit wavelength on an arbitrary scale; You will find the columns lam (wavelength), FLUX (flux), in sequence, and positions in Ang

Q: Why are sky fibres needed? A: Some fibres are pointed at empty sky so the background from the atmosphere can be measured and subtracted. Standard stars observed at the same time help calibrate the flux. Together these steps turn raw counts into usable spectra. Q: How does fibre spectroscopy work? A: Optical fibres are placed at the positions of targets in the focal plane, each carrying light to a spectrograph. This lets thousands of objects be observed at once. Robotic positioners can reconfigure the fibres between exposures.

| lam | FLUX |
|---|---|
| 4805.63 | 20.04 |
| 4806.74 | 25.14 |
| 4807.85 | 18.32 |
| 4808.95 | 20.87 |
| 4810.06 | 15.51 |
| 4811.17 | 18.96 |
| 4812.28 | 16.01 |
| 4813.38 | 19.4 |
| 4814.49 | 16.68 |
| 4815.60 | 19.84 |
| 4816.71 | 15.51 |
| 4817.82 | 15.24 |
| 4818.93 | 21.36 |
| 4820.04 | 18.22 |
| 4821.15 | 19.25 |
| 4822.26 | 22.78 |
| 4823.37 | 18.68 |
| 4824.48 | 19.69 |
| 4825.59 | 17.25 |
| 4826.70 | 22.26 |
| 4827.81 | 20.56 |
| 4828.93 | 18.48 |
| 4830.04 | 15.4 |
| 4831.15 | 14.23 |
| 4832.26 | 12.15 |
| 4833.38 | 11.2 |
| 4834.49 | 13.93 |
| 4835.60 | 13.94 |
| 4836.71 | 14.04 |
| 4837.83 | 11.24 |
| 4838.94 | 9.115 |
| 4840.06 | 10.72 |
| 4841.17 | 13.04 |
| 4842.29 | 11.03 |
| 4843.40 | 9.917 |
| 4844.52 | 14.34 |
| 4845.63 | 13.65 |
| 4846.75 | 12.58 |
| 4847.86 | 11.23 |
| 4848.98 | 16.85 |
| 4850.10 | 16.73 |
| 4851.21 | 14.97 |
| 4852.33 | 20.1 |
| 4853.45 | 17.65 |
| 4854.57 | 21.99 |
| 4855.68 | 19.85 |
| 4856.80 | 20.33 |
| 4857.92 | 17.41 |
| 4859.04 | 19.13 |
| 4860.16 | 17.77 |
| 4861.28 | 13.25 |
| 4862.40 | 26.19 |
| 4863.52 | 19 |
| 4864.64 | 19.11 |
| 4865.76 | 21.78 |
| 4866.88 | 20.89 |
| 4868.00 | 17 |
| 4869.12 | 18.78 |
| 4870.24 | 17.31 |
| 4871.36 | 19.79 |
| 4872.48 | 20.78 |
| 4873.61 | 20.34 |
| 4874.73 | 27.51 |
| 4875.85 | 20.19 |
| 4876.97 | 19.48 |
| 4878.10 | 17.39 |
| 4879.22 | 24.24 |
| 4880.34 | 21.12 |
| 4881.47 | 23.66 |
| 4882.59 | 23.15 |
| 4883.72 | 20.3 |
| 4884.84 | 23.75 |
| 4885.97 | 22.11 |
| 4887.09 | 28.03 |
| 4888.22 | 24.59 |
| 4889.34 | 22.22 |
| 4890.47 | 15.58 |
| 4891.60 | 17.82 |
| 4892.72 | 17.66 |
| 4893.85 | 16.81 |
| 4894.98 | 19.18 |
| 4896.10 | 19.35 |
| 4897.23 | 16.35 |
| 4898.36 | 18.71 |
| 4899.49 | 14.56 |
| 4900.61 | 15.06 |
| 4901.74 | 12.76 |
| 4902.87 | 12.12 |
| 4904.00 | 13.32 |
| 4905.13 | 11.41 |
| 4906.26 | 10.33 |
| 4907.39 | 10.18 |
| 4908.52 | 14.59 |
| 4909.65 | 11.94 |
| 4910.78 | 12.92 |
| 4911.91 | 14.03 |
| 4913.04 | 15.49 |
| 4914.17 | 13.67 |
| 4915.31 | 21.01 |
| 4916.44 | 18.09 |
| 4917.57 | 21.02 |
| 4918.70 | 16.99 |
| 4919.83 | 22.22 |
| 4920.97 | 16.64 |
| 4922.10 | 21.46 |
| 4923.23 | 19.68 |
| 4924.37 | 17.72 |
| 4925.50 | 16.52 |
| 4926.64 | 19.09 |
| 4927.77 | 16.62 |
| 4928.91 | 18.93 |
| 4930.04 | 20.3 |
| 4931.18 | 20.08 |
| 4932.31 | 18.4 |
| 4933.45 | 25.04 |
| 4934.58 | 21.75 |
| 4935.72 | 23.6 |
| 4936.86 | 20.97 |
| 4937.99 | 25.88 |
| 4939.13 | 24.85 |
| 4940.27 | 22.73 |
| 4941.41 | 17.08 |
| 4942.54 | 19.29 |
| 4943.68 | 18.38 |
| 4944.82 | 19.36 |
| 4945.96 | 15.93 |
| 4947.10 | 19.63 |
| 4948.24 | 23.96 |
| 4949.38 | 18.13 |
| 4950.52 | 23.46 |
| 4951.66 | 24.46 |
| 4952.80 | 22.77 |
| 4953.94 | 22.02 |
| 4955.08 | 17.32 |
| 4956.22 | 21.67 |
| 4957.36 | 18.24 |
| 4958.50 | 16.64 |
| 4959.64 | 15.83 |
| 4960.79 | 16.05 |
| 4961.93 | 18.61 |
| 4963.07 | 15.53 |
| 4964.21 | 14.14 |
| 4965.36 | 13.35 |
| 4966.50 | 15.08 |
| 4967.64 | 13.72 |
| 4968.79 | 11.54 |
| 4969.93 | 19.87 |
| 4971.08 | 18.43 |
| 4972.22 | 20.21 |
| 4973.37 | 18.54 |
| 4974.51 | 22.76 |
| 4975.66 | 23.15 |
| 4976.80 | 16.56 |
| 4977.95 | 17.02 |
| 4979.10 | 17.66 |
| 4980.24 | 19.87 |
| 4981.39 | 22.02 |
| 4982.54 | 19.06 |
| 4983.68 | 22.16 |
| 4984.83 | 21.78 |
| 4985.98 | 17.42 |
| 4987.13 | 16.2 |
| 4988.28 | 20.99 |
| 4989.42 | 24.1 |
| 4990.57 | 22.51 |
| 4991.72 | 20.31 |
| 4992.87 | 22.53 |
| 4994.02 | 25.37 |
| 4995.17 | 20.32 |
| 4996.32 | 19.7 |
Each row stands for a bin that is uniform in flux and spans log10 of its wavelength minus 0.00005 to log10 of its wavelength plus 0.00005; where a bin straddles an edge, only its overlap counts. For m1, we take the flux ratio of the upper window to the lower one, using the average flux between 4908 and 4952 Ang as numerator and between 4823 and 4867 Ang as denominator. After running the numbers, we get 1.2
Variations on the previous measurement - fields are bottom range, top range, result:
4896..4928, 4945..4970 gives 1.13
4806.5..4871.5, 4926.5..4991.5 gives 1.15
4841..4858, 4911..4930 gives 1.15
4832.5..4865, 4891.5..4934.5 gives 1.09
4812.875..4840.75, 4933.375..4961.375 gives 1.25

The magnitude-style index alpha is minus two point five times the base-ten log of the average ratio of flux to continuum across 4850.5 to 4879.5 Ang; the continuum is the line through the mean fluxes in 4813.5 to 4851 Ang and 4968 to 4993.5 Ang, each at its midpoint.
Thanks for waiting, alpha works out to -0.19 mag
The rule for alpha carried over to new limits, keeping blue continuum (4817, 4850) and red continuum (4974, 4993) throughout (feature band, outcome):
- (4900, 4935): 0.087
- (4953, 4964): 0.082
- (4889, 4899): -0.047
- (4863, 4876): -0.222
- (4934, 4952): -0.121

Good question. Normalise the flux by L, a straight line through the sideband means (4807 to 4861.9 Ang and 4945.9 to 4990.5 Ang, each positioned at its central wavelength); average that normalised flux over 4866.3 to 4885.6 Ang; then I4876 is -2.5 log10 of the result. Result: -0.212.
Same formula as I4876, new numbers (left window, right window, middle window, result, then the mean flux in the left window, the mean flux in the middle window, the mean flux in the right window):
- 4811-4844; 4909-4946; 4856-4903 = -0.12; 16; 19.7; 19.1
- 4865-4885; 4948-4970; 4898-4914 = 0.43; 20.9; 13.3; 18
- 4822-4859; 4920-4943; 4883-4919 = 0.11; 15.7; 17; 20.4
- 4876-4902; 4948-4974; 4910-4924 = 0.09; 19.8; 17.7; 18.2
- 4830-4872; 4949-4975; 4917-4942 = -0.16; 16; 20.3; 18.2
